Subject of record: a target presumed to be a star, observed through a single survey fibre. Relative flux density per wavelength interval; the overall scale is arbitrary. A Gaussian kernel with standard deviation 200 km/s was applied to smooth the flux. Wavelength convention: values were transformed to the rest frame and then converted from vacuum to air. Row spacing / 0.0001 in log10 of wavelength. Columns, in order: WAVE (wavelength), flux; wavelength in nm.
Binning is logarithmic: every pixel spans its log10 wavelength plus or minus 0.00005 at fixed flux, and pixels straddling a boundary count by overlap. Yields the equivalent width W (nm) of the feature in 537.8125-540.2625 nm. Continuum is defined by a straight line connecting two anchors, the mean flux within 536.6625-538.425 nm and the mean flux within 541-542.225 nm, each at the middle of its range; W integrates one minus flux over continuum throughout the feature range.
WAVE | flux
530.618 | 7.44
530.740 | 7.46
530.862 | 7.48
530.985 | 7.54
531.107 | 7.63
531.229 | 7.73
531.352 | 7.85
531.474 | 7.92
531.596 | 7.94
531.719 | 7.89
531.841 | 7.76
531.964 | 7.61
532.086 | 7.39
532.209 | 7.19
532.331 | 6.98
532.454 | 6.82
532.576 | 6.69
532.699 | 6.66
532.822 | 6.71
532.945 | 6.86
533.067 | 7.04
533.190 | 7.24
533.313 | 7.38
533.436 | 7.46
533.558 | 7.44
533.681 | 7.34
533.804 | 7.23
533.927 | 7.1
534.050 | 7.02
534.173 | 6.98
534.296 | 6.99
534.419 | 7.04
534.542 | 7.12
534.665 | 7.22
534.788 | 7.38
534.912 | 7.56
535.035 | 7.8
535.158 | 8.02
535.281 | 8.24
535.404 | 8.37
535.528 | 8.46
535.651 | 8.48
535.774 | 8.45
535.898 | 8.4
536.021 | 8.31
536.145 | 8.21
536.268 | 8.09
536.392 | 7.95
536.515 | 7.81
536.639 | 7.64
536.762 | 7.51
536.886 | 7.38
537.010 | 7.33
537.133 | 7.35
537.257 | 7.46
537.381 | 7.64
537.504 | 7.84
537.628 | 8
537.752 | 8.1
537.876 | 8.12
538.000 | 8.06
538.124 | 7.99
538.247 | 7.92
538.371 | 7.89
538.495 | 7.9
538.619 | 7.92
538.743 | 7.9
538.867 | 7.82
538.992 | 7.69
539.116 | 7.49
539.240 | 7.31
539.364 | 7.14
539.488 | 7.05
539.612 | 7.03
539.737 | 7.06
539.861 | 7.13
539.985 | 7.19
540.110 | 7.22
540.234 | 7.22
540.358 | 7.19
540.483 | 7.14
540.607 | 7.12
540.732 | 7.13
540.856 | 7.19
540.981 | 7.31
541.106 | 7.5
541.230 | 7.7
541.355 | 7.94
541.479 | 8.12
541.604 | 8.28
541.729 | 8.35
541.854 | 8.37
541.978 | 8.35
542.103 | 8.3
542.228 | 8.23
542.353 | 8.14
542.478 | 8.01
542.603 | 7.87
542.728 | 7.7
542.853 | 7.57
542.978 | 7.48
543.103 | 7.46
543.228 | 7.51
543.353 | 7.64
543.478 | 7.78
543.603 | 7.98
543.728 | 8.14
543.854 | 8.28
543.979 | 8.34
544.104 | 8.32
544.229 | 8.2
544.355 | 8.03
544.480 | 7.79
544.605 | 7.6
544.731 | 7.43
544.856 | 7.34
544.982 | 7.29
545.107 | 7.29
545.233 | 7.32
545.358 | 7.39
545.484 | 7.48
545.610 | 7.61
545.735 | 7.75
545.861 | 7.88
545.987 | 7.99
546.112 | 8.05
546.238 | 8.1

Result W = 0.10 nm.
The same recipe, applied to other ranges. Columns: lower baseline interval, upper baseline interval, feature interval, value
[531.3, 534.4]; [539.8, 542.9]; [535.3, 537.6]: -0.15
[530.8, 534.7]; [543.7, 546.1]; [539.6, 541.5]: 0.07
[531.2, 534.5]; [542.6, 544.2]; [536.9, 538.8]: -0.07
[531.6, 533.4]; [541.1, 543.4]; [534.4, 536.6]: -0.16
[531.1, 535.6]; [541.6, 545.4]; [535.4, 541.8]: -0.05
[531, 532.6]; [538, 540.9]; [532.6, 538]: -0.09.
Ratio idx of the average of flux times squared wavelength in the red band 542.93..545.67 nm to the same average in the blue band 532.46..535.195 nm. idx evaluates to 1.1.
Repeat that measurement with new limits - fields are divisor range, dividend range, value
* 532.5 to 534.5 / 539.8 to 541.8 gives 1.09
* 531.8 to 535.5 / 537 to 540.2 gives 1.06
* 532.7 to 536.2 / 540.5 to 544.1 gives 1.07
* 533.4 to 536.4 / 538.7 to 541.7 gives 0.98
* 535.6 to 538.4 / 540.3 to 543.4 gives 1.00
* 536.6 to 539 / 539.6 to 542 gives 0.98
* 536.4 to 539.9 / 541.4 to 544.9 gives 1.06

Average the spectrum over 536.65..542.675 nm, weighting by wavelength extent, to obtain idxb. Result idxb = 7.66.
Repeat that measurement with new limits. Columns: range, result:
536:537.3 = 7.71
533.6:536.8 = 7.72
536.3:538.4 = 7.77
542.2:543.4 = 7.75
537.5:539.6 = 7.75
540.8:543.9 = 7.89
